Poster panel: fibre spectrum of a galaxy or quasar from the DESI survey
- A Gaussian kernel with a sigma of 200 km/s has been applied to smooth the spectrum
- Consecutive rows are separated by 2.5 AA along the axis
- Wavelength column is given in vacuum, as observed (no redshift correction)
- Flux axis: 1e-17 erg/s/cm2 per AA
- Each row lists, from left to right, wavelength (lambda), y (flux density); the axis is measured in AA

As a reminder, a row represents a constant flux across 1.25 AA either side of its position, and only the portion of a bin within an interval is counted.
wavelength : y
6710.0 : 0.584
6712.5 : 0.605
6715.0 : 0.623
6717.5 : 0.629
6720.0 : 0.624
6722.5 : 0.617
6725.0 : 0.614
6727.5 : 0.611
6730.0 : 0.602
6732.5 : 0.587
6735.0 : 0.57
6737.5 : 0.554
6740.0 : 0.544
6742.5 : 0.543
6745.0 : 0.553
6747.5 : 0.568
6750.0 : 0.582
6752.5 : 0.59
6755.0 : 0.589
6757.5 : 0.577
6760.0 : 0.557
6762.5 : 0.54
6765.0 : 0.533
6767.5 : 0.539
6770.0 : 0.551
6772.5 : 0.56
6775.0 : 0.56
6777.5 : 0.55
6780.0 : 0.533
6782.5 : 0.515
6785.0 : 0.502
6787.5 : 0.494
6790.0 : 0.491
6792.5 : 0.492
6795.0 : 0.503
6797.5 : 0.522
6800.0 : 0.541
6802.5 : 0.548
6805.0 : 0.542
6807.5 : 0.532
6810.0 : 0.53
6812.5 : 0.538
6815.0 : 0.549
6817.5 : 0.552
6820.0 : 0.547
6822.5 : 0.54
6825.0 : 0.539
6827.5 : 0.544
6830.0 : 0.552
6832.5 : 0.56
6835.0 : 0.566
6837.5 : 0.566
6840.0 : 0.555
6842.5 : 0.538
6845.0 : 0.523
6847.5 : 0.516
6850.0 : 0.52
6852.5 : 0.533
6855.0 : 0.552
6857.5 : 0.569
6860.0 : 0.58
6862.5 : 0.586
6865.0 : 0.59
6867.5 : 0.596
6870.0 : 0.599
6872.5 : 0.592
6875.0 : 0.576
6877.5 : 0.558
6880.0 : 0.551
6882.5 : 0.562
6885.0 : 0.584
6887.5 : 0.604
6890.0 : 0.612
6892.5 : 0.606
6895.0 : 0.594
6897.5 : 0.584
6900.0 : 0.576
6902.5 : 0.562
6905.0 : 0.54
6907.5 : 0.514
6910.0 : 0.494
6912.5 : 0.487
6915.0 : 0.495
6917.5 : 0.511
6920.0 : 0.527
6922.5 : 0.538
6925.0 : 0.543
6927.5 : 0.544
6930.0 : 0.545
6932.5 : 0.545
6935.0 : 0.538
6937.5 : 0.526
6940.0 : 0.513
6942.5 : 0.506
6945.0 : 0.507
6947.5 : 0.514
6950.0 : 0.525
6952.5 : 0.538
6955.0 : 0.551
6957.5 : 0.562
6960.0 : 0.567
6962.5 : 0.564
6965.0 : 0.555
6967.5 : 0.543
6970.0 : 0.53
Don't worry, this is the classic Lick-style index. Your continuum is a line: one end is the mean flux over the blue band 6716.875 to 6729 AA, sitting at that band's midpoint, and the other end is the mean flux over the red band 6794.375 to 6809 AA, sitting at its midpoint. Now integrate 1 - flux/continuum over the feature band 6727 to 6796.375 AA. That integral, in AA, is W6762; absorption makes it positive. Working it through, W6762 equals 3.3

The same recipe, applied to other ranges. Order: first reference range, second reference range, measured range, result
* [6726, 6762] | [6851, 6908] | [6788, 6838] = 3.3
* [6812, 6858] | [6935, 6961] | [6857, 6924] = -3.0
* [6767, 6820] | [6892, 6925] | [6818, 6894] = -4.0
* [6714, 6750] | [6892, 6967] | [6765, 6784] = 1.1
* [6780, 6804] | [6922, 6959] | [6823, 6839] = -1.1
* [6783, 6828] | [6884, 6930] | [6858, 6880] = -1.6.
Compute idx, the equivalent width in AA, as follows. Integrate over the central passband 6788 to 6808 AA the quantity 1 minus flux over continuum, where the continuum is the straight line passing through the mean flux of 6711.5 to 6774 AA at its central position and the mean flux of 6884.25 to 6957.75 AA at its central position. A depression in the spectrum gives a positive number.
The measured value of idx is 1.7 AA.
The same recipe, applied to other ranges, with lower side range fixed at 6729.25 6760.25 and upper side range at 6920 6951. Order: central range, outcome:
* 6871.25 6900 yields -2.3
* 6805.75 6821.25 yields 0.4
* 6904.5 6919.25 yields 0.8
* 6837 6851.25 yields 0.4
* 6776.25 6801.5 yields 2.1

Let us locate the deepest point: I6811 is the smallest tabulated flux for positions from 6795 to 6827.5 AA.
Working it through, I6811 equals 0.503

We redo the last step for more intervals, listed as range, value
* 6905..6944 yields 0.487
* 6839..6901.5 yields 0.516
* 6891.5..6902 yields 0.576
